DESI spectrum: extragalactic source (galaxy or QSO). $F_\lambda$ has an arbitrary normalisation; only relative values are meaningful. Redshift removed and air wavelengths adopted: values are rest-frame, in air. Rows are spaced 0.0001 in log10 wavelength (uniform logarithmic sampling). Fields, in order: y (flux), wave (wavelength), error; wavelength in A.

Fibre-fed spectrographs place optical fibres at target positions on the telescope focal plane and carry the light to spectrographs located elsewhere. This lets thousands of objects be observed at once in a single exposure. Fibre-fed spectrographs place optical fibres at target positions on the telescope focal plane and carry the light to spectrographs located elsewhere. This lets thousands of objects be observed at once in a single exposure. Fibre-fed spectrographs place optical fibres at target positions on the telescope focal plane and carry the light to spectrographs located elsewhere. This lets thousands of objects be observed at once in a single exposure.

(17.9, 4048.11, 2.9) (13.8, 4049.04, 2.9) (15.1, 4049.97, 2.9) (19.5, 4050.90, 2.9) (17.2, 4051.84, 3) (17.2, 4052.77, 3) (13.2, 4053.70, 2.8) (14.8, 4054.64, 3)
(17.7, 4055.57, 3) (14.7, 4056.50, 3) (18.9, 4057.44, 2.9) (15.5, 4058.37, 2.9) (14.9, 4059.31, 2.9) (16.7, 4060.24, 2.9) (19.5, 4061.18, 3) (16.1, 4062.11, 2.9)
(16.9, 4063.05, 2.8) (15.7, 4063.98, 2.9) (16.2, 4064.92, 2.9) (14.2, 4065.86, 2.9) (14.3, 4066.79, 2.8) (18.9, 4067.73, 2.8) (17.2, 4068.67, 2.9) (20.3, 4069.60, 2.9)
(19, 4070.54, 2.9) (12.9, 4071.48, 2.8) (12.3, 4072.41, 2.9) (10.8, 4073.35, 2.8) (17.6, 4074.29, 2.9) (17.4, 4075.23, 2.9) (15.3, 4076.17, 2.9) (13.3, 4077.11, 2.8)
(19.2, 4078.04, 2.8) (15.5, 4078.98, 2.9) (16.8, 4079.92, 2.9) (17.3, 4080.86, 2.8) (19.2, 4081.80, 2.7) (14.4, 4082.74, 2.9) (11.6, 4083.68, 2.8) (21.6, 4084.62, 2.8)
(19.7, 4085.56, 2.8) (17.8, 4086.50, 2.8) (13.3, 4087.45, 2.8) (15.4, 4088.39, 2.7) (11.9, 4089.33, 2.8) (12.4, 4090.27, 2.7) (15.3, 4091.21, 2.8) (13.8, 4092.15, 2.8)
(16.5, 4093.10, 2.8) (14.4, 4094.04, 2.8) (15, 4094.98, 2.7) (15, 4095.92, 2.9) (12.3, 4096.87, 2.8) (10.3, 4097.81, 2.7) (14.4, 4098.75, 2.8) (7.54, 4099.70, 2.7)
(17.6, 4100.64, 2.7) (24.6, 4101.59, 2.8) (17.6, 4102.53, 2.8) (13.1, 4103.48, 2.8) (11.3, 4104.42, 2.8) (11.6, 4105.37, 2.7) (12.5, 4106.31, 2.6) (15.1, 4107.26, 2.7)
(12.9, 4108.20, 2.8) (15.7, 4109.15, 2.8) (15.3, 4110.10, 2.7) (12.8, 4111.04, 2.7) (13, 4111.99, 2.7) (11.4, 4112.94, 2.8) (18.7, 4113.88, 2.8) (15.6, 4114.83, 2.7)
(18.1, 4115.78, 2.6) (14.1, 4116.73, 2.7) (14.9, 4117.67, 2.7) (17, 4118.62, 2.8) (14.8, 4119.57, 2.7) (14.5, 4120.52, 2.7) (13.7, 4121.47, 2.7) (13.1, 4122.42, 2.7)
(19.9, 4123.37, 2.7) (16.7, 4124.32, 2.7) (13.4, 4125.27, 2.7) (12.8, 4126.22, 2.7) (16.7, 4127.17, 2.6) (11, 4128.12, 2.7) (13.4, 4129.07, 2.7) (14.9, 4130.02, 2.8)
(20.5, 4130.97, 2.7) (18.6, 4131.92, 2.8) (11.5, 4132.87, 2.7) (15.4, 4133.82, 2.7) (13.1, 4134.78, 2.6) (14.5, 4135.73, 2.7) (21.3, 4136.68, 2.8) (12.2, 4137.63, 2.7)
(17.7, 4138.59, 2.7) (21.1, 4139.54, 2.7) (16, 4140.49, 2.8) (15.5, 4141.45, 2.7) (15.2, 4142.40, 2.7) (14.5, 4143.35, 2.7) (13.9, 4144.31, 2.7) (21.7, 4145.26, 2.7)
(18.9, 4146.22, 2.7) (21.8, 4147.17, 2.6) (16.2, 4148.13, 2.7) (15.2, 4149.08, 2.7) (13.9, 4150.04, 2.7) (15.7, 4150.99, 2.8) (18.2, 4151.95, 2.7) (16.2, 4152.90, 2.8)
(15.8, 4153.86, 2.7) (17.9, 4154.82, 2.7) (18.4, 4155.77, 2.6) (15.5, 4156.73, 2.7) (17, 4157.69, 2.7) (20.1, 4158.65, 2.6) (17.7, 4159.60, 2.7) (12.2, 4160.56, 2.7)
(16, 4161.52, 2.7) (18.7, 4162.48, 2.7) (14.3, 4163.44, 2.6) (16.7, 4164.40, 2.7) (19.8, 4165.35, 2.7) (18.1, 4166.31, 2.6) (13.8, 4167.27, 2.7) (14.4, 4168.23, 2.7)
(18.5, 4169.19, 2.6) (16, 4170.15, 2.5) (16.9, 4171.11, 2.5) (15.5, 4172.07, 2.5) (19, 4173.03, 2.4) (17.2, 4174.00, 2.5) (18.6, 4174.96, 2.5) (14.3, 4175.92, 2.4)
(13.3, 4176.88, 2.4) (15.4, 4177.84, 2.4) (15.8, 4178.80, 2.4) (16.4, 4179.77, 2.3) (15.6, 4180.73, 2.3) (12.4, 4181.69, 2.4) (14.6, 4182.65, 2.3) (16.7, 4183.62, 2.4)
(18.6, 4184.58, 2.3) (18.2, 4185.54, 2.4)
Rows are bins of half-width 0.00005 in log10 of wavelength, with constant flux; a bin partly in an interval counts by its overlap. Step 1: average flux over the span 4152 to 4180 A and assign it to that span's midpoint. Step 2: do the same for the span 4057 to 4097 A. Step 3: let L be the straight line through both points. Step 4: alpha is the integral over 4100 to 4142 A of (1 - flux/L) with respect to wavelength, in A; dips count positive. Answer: 2.36 A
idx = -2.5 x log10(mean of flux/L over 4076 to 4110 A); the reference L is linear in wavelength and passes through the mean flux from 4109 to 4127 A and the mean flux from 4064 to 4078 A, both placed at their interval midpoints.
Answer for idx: 0.03 mag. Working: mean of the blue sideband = 15.8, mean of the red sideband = 15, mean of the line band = 15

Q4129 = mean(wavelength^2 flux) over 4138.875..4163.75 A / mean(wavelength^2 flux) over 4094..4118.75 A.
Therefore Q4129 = 1.19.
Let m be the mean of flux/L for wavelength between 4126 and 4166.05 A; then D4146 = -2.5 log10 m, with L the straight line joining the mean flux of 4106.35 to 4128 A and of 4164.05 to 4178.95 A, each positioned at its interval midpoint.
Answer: -0.05 mag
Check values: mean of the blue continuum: 14.9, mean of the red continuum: 16.5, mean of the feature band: 16.4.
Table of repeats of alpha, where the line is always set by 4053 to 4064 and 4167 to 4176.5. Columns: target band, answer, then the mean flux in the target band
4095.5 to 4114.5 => 2.5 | 14.1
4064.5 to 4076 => 0.3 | 15.9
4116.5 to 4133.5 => 1.3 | 15.1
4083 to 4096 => 0.8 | 15.3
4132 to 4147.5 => -0.1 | 16.5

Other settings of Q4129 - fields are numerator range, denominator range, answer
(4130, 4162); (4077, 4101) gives 1.13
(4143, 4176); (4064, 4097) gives 1.12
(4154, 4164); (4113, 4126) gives 1.10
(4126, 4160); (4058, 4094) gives 1.06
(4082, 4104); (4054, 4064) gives 0.93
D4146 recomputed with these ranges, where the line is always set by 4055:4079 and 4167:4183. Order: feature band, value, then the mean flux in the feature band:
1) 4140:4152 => -0.05 mag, 16.6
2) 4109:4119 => 0.06 mag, 15.1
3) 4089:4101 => 0.19 mag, 13.6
